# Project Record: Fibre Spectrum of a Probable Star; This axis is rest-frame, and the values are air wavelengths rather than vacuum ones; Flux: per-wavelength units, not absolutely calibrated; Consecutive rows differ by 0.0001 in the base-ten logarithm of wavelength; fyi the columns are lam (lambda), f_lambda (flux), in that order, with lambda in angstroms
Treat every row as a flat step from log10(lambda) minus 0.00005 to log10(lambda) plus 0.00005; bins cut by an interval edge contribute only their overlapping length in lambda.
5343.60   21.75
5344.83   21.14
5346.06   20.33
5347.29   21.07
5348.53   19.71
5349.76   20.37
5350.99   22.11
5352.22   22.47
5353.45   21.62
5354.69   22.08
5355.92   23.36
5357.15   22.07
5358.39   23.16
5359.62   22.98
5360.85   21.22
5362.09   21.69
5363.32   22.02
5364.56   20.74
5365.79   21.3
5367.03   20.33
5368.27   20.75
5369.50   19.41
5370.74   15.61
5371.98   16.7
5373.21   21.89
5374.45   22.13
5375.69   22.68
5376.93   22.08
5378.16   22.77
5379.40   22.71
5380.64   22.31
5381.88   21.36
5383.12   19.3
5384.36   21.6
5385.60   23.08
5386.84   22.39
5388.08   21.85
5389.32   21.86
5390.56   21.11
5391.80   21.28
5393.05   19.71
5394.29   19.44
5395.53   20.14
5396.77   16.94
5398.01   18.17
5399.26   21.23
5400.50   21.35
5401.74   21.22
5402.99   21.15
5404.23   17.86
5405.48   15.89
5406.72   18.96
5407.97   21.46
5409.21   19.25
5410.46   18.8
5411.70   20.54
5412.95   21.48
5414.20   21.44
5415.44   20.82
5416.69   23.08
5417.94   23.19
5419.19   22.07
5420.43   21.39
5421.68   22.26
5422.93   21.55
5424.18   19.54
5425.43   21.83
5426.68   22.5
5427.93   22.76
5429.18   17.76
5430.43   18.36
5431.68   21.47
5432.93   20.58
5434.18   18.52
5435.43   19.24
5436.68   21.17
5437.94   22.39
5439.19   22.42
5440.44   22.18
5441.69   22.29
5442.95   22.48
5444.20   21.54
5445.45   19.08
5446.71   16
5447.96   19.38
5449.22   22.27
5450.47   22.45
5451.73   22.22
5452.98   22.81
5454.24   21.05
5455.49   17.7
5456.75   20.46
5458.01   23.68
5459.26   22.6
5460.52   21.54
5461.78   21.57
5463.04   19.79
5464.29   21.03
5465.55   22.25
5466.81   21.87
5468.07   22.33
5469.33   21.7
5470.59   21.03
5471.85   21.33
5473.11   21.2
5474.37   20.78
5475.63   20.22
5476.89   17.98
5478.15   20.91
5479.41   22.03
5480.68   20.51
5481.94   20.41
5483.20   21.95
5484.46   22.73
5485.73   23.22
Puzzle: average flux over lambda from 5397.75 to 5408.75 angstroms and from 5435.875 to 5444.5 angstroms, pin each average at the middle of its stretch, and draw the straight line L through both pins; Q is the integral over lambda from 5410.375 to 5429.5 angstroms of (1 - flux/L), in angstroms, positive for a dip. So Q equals -0.6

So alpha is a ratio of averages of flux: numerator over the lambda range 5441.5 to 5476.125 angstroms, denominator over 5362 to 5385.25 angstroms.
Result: 1.0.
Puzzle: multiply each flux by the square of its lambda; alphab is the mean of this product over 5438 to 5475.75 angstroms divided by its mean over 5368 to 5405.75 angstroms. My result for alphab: 1.1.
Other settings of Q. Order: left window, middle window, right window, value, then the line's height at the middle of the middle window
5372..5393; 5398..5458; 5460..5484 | 1.75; 21.4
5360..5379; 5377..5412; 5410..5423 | 1.12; 21.2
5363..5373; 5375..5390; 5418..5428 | -1.35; 20.2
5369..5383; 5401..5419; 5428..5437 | -0.22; 20.2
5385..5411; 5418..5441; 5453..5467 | -0.37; 20.7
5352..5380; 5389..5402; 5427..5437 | 0.38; 20.8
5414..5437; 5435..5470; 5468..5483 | -0.59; 20.9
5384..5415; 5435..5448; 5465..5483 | -0.06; 20.7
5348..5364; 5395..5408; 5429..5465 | 1.22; 21.4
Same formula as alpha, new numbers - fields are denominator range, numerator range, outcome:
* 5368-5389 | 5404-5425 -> 0.98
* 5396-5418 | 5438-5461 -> 1.06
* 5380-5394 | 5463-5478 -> 0.98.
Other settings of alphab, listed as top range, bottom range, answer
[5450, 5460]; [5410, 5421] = 1.02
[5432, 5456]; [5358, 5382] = 1.01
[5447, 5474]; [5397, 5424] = 1.06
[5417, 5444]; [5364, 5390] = 1.03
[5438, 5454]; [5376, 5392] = 1.00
